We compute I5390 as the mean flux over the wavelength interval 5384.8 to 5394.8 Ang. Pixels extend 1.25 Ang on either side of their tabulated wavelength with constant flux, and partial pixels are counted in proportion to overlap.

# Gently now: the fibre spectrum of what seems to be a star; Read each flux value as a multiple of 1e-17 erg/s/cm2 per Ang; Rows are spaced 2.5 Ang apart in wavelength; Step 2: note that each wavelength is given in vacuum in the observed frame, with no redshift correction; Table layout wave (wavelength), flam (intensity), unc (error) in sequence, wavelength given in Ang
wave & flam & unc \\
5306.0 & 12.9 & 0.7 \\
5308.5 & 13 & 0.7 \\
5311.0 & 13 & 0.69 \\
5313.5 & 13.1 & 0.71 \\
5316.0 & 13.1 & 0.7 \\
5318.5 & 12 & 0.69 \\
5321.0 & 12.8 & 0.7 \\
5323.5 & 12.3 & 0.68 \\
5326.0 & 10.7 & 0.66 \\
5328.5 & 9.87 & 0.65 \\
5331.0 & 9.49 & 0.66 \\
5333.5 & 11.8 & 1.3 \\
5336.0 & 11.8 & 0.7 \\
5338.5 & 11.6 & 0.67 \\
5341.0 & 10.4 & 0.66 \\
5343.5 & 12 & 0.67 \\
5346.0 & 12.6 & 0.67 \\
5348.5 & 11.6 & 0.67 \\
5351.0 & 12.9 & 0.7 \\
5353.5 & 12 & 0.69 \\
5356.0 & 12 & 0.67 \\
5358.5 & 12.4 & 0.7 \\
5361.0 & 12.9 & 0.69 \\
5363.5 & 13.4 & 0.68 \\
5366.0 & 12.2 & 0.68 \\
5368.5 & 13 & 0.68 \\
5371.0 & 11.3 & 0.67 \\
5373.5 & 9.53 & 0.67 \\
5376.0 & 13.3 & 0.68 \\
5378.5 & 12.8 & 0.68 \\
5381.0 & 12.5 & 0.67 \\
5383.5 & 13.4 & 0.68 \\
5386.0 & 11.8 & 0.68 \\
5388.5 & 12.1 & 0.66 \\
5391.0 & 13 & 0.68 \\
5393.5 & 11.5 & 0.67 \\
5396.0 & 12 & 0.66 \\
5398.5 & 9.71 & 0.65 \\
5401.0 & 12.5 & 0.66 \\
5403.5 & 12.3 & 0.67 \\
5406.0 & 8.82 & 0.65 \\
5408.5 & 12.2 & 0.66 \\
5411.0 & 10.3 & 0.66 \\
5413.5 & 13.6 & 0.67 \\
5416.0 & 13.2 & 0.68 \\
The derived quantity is 12.1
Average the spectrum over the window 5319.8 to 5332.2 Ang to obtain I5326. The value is 11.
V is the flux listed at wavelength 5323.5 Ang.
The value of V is 12.3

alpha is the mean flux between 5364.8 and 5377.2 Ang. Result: 11.9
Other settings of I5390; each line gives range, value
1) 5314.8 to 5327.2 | 12.2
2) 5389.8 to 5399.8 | 11.5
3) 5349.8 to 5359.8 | 12.3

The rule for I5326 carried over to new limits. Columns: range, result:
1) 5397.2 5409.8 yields 11.1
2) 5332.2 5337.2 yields 11.8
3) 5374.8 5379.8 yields 13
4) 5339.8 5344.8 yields 11.2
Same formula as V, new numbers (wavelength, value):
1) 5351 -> 12.9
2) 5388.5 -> 12.1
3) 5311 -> 13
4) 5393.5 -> 11.5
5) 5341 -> 10.4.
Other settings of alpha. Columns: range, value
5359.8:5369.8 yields 12.9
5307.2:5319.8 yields 12.8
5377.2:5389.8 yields 12.5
